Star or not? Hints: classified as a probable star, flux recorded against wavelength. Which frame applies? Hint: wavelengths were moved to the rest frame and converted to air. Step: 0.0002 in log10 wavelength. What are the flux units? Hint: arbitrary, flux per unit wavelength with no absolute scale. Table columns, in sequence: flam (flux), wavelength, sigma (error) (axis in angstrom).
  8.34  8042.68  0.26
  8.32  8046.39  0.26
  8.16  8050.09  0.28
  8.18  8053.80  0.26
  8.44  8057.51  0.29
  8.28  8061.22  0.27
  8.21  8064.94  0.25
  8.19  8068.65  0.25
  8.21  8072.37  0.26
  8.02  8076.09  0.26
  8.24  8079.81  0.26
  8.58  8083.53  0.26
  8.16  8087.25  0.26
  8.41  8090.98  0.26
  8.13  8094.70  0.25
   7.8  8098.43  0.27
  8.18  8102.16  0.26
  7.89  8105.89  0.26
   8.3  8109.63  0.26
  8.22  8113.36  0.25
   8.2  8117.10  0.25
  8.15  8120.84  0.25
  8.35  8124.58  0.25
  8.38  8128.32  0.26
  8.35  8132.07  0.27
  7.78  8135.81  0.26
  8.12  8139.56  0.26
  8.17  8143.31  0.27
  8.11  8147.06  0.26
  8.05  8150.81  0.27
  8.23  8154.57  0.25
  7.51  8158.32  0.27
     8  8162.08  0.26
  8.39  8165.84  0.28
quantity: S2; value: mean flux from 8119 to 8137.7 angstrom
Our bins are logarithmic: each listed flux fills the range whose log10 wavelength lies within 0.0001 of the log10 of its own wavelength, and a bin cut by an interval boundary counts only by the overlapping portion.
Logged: 8.2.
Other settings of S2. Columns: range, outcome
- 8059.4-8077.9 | 8.18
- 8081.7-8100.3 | 8.22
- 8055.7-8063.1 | 8.35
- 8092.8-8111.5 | 8.06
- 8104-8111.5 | 8.1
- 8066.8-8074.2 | 8.2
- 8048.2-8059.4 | 8.26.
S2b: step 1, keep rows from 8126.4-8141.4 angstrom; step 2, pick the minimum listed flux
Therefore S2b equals 7.78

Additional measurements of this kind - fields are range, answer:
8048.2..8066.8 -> 8.16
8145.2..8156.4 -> 8.05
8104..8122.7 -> 7.89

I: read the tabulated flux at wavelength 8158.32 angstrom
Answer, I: 7.51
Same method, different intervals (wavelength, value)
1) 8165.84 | 8.39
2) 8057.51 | 8.44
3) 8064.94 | 8.21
